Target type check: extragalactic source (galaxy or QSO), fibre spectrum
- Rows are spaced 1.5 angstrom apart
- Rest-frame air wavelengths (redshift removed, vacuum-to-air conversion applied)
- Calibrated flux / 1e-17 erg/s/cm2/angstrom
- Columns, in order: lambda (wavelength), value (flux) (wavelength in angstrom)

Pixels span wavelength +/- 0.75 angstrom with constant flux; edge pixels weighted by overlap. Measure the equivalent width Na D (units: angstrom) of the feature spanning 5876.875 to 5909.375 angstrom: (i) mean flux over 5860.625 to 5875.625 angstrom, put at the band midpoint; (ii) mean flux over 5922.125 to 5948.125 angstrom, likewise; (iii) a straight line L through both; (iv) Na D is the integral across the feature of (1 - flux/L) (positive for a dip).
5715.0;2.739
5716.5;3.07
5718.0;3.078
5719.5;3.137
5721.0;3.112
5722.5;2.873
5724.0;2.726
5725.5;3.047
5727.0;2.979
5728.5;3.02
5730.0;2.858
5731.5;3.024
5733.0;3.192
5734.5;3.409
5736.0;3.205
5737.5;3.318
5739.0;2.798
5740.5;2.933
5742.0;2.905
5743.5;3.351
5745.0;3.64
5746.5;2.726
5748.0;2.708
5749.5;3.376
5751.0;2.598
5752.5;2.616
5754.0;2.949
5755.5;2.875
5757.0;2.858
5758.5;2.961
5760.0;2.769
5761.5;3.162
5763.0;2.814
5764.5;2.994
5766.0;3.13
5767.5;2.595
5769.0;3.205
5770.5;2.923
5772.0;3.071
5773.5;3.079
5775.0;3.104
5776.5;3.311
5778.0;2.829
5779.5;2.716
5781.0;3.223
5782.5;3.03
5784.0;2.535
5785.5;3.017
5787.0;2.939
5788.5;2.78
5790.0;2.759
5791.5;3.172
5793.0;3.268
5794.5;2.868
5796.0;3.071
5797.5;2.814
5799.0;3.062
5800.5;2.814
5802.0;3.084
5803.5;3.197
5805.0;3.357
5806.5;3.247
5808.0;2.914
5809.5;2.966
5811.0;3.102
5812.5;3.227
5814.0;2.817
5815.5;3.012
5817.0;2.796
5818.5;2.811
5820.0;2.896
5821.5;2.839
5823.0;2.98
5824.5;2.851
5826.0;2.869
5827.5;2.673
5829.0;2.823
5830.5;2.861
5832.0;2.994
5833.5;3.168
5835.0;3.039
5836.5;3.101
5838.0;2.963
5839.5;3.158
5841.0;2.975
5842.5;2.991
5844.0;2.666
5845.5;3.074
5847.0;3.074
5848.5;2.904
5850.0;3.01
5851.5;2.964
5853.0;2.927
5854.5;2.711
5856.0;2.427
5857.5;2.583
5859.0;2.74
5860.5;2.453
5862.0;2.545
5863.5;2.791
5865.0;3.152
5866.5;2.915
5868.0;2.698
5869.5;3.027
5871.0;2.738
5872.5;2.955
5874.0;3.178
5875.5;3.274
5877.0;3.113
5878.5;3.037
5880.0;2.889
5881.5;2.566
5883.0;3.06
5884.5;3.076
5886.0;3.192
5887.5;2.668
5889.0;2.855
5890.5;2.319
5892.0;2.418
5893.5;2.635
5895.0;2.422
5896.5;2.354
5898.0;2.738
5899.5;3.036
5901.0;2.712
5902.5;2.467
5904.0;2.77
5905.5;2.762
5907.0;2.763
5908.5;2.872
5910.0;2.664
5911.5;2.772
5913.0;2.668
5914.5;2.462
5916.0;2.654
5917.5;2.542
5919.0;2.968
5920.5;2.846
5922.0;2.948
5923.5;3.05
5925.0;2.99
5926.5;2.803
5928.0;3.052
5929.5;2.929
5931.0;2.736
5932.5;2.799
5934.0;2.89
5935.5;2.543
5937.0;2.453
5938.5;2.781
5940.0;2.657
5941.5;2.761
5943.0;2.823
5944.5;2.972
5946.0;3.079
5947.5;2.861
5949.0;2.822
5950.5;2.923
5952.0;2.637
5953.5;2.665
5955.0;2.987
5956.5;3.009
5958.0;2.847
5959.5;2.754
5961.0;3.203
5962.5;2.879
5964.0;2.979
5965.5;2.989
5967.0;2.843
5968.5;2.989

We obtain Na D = 1.3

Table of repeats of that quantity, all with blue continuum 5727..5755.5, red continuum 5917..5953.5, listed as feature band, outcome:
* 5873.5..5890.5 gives -0.5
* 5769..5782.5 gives -0.2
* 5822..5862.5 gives 0.7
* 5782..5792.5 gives 0.3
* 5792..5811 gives -0.6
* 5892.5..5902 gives 0.8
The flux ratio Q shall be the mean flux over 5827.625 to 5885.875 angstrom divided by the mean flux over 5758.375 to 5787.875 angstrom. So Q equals 0.98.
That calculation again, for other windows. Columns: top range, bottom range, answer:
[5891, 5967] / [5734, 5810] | 0.93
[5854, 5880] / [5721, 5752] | 0.94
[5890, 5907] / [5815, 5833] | 0.91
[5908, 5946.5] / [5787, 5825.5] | 0.94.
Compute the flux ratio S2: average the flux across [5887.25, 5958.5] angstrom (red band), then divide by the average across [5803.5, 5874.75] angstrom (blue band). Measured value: 0.95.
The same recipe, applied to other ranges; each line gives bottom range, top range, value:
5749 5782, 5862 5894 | 0.97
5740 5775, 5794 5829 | 1.00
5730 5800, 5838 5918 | 0.94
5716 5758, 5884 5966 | 0.93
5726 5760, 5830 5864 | 0.96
